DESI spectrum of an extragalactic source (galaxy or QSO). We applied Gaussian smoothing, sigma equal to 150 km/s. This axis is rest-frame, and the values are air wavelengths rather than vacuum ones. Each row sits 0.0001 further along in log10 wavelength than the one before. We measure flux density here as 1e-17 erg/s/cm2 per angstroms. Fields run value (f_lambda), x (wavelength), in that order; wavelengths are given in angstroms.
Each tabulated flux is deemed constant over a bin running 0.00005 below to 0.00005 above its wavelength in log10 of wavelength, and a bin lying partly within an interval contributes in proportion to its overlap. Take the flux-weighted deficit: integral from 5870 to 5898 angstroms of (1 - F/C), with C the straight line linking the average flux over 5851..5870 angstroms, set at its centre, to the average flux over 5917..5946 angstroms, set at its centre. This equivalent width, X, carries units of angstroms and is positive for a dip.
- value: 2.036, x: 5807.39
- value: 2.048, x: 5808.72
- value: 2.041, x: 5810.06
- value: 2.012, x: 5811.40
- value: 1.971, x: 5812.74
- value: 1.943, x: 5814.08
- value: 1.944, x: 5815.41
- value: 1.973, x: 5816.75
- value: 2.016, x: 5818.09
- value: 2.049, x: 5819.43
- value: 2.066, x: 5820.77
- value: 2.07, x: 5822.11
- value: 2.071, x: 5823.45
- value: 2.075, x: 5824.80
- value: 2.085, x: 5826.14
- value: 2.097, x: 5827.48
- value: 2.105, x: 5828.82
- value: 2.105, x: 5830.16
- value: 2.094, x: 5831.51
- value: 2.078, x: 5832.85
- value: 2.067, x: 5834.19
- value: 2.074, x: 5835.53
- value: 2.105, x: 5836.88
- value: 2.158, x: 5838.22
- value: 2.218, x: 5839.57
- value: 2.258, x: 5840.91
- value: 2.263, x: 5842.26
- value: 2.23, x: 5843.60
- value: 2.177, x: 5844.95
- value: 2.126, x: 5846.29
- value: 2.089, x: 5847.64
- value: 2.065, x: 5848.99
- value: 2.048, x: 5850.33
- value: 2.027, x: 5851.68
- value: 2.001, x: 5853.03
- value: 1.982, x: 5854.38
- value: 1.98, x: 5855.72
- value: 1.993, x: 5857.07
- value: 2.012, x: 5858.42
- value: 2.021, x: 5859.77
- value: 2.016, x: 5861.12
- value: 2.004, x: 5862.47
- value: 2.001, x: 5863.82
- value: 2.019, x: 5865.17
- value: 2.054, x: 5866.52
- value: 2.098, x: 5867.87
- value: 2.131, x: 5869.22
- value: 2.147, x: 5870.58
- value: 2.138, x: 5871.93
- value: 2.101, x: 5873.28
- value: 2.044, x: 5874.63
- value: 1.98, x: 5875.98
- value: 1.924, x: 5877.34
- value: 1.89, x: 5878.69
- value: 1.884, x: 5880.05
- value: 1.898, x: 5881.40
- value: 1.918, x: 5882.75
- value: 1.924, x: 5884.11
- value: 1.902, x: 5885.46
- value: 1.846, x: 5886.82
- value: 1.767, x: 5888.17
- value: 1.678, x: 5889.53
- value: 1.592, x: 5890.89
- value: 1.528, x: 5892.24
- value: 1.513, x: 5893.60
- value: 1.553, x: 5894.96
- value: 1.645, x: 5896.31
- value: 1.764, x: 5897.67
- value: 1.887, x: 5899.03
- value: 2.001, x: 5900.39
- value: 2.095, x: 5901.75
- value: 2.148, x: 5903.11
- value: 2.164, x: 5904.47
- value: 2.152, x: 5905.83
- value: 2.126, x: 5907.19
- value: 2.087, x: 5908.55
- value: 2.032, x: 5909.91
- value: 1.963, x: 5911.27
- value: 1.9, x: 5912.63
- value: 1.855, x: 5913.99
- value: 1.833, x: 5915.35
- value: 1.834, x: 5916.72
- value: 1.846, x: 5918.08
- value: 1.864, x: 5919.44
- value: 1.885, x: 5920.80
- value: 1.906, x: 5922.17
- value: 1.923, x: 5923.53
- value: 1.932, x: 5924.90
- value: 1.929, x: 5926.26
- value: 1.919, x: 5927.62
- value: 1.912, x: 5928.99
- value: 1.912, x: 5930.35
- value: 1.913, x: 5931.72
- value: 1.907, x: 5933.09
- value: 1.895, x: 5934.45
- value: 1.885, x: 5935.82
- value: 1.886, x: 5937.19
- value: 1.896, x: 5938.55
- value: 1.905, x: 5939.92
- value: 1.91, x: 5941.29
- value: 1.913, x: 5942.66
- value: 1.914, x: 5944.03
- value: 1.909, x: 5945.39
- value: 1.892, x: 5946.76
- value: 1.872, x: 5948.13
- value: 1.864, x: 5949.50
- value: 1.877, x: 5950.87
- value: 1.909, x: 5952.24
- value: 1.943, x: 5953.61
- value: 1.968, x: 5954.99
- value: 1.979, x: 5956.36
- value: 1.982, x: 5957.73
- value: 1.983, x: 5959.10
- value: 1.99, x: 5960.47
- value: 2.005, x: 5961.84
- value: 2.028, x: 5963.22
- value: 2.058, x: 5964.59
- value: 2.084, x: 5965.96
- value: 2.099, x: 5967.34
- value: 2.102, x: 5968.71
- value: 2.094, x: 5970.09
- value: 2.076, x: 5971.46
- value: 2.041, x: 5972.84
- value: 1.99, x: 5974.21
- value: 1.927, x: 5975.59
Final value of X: 2.05 angstroms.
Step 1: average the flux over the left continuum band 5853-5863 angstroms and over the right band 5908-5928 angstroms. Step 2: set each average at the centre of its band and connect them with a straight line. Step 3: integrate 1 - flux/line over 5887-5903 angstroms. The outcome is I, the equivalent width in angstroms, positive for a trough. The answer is 1.6 angstroms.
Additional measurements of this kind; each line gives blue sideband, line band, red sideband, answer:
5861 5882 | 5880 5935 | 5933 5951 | 2.0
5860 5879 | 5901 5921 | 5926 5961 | -0.2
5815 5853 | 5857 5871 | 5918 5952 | -0.1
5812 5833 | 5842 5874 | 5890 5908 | -1.8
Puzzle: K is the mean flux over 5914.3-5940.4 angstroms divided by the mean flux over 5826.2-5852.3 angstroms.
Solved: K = 0.89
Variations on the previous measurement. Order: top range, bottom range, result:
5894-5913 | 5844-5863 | 0.96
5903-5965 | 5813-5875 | 0.94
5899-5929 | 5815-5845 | 0.94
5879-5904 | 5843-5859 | 0.88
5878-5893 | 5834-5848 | 0.83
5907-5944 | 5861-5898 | 1.01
